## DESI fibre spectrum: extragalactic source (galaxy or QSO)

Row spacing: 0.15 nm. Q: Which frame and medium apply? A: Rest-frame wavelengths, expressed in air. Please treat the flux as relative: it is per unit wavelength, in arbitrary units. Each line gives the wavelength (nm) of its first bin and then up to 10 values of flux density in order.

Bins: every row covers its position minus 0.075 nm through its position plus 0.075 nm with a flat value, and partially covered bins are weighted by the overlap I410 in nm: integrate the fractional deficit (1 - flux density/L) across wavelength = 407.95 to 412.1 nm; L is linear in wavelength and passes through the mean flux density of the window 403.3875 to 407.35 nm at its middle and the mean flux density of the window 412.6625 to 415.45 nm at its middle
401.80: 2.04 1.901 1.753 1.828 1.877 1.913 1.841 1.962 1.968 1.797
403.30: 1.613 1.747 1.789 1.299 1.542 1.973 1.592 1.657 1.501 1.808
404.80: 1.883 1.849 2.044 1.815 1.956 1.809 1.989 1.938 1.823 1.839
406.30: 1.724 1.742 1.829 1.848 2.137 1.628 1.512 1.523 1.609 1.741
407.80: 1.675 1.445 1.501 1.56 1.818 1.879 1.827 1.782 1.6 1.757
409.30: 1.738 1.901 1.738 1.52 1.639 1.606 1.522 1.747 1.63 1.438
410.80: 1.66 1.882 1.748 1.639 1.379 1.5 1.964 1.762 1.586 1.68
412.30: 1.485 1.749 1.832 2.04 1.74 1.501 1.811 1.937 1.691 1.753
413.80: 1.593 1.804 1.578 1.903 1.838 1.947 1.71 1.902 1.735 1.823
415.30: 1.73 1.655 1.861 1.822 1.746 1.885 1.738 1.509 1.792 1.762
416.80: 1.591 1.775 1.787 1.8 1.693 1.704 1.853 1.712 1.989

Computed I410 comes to 0.24 nm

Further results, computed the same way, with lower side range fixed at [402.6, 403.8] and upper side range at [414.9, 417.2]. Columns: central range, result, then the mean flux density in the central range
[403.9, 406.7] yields -0.081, 1.81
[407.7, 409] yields 0.057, 1.68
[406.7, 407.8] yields 0.032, 1.71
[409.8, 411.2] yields 0.085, 1.65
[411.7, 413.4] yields 0.008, 1.75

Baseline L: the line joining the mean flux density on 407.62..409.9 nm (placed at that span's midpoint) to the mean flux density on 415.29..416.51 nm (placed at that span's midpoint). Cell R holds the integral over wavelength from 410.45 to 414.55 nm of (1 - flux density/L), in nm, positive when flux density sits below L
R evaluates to 0.024 nm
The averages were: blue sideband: 1.7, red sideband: 1.75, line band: 1.71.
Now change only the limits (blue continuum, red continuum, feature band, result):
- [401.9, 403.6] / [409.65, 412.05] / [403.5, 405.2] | 0.067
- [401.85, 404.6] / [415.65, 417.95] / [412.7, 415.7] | -0.044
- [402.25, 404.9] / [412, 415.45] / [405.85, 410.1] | 0.093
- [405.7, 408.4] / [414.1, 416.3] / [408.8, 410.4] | 0.055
